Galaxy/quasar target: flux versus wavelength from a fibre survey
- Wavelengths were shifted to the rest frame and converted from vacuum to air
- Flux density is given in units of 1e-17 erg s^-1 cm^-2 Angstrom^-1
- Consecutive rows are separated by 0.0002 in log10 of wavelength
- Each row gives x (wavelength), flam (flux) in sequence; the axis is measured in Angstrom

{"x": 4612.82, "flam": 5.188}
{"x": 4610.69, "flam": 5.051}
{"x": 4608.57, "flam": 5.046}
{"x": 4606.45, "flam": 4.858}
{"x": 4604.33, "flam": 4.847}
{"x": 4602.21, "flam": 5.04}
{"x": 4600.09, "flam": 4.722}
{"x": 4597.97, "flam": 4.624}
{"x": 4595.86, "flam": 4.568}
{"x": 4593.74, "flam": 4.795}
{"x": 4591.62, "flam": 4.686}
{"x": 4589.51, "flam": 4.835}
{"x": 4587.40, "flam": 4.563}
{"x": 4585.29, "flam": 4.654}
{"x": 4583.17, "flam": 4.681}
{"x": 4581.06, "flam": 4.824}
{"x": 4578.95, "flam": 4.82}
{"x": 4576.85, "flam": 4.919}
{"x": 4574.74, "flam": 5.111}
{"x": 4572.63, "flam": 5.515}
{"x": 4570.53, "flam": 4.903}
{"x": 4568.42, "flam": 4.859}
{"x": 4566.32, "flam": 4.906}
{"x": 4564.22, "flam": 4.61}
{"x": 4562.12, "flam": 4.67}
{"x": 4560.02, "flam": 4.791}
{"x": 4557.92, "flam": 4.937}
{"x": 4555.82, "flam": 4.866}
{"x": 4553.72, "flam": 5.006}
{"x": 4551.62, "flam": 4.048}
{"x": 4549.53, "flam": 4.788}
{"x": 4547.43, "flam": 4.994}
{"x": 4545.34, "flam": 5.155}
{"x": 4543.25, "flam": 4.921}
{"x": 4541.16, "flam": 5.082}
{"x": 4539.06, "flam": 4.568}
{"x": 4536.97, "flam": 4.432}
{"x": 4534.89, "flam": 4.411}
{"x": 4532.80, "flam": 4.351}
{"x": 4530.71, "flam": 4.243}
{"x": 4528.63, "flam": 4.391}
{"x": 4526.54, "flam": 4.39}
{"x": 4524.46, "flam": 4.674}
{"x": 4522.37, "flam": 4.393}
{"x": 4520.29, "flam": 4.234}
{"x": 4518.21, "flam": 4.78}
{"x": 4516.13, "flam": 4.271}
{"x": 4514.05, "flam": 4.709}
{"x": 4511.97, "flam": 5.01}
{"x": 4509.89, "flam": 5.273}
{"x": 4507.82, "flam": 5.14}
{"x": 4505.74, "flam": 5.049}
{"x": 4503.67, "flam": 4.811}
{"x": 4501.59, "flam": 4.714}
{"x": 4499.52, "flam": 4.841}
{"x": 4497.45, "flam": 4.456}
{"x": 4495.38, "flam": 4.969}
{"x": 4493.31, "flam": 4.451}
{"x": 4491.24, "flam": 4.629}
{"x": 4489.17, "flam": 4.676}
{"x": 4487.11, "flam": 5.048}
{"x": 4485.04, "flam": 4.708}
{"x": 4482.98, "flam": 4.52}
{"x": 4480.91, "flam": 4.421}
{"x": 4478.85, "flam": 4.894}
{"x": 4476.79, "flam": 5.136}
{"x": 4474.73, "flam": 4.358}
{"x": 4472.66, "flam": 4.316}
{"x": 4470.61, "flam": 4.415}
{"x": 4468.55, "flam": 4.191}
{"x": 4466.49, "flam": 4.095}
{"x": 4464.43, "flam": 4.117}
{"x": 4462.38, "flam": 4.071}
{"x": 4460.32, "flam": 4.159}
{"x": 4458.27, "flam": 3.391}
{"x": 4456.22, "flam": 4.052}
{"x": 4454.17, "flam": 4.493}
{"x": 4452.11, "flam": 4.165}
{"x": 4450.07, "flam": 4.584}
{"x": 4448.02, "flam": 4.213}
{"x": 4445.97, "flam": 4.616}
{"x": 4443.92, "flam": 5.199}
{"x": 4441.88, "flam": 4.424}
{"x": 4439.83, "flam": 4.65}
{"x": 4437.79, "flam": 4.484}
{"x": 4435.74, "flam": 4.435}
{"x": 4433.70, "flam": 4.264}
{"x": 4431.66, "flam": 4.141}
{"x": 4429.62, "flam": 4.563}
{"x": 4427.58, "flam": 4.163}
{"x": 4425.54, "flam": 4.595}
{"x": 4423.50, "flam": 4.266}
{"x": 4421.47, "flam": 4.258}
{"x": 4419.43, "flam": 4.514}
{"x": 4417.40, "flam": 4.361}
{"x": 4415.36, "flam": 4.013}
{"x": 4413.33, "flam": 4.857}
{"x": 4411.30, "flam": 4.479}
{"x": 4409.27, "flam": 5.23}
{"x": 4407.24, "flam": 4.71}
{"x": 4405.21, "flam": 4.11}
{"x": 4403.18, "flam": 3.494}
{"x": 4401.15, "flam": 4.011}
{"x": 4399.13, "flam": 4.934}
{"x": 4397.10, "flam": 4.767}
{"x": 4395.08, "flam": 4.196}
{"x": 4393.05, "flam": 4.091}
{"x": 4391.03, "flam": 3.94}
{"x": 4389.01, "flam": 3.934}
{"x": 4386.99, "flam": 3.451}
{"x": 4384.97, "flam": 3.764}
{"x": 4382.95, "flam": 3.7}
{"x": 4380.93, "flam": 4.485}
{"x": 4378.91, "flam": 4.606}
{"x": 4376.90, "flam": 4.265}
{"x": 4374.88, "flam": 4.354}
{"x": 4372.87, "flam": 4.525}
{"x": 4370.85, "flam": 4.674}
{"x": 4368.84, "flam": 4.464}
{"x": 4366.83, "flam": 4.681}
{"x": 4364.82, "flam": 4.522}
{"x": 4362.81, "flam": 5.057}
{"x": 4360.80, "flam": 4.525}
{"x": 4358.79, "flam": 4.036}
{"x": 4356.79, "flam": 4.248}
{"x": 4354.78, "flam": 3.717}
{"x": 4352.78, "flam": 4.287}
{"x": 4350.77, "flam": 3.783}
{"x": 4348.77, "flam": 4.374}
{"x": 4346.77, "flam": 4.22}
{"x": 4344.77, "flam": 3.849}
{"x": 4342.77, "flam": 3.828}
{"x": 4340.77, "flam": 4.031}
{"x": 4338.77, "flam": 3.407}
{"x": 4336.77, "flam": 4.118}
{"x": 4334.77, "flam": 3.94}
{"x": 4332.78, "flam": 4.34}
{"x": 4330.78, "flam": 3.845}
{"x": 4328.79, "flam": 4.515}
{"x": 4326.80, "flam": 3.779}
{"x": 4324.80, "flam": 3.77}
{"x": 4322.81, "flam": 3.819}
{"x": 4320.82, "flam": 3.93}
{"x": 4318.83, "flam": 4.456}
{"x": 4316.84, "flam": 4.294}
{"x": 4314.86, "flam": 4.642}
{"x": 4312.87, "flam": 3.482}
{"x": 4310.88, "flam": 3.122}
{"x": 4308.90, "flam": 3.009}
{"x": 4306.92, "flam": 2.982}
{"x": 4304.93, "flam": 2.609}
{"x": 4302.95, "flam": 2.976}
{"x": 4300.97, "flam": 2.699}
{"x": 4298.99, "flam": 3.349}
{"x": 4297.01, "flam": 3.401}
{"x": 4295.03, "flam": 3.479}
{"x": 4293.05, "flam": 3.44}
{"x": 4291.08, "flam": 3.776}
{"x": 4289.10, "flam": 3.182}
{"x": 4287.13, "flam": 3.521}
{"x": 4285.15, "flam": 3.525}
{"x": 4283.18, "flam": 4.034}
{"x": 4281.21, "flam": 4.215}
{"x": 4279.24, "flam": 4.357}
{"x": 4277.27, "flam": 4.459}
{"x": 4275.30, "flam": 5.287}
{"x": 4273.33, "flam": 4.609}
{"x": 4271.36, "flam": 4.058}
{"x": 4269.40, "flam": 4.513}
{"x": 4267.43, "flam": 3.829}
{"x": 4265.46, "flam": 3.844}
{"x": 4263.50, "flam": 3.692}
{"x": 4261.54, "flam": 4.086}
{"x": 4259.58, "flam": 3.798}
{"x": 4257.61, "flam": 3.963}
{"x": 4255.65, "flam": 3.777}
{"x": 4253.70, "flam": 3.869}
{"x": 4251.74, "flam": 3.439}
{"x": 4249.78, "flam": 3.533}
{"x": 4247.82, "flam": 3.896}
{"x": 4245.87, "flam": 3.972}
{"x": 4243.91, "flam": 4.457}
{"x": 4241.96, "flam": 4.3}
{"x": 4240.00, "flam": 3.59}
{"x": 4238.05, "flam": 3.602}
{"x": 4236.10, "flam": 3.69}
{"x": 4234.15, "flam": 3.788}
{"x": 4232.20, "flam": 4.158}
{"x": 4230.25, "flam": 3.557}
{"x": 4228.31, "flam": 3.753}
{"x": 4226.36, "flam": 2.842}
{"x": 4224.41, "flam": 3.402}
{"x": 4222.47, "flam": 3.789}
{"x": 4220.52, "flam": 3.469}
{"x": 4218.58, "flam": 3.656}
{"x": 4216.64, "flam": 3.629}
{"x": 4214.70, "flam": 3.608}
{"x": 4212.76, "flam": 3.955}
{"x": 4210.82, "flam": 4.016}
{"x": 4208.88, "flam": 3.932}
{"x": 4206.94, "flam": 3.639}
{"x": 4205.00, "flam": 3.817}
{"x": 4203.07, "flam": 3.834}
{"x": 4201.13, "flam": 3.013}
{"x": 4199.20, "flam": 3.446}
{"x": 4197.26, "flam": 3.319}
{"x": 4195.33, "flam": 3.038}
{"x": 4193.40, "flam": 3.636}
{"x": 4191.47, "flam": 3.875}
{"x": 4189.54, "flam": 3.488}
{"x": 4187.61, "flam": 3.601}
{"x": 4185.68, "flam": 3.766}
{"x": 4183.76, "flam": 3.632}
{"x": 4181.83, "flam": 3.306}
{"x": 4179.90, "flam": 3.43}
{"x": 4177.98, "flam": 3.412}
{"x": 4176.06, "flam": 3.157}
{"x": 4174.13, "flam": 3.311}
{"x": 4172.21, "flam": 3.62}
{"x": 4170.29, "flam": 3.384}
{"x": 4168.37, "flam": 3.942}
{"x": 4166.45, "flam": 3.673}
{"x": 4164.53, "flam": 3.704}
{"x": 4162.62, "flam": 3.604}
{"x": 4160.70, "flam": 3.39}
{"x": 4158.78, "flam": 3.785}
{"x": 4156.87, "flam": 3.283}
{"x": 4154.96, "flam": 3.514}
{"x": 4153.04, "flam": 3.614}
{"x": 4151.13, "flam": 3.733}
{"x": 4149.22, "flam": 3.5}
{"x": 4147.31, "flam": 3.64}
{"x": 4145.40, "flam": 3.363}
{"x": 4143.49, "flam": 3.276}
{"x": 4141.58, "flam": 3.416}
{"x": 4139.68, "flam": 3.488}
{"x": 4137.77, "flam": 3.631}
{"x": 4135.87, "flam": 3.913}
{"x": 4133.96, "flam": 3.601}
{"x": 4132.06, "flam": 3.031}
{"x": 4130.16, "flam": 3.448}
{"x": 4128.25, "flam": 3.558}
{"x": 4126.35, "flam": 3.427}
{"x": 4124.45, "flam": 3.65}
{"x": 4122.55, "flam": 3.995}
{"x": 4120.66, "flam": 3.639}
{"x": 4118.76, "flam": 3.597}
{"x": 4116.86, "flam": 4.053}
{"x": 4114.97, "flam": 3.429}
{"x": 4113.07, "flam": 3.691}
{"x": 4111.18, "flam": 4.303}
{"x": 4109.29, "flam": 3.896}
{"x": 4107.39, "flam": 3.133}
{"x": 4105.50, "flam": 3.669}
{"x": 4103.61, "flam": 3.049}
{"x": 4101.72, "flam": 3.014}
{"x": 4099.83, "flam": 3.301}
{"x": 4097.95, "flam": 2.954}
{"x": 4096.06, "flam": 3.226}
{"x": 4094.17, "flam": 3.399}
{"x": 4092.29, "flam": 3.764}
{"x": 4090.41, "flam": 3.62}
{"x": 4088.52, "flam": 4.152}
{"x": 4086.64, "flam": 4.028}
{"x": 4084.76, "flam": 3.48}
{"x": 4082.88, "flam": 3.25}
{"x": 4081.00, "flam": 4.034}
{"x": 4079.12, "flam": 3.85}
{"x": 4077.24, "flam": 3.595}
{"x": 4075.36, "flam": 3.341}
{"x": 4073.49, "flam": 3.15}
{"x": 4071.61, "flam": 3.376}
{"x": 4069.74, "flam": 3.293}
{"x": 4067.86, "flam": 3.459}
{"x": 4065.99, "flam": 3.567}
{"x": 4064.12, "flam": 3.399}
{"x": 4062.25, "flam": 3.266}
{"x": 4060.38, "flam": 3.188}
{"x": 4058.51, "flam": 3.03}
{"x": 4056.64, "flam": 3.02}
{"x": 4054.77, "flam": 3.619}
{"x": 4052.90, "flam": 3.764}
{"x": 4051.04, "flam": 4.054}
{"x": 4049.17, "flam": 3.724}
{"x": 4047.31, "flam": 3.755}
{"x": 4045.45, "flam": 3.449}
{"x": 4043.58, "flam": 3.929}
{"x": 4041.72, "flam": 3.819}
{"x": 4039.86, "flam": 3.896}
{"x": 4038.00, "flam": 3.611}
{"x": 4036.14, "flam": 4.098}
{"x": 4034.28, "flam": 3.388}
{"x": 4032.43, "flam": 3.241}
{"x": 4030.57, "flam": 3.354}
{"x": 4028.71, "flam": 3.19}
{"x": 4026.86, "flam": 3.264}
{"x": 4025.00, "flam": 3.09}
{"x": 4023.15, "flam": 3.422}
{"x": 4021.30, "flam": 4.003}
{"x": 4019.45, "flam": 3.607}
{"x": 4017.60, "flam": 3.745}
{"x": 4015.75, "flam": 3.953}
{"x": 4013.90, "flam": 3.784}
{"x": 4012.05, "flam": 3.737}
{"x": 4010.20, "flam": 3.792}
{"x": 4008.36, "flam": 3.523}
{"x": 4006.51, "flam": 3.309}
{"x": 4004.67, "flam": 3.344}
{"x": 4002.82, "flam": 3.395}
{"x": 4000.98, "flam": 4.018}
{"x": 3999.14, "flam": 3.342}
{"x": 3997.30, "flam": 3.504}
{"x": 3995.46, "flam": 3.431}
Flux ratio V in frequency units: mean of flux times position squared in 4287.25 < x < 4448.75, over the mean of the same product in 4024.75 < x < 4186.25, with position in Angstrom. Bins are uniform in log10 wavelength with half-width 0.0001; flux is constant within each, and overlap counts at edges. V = 1.32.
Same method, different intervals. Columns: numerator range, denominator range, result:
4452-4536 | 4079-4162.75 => 1.51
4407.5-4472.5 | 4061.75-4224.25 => 1.41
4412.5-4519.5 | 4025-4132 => 1.53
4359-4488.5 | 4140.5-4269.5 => 1.33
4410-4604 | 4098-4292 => 1.45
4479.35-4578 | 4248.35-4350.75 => 1.37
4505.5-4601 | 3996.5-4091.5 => 1.69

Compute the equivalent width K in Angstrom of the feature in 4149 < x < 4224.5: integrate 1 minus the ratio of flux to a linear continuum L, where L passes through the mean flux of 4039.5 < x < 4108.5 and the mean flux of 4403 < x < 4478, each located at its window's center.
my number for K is 3.9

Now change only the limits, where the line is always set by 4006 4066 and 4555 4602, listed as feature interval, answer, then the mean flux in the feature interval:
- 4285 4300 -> 2.5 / 3.45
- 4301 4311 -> 3.1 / 2.9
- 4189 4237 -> 4.3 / 3.62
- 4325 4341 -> 1.0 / 3.98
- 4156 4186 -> 2.8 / 3.52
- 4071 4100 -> 1.1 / 3.54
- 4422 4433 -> 0.3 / 4.34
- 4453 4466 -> 1.4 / 4.05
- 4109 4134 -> 0.7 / 3.66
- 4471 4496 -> -0.4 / 4.67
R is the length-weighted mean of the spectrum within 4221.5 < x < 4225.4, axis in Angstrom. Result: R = 3.59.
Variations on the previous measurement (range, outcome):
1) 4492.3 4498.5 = 4.63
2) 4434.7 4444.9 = 4.64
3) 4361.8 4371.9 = 4.68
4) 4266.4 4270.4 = 4.16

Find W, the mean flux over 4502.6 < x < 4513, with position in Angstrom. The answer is 5.05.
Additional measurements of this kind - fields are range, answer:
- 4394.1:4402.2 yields 4.48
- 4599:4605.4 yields 4.87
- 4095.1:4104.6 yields 3.11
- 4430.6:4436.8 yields 4.28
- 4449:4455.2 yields 4.41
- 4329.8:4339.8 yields 3.93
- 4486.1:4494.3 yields 4.7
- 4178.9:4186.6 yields 3.53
